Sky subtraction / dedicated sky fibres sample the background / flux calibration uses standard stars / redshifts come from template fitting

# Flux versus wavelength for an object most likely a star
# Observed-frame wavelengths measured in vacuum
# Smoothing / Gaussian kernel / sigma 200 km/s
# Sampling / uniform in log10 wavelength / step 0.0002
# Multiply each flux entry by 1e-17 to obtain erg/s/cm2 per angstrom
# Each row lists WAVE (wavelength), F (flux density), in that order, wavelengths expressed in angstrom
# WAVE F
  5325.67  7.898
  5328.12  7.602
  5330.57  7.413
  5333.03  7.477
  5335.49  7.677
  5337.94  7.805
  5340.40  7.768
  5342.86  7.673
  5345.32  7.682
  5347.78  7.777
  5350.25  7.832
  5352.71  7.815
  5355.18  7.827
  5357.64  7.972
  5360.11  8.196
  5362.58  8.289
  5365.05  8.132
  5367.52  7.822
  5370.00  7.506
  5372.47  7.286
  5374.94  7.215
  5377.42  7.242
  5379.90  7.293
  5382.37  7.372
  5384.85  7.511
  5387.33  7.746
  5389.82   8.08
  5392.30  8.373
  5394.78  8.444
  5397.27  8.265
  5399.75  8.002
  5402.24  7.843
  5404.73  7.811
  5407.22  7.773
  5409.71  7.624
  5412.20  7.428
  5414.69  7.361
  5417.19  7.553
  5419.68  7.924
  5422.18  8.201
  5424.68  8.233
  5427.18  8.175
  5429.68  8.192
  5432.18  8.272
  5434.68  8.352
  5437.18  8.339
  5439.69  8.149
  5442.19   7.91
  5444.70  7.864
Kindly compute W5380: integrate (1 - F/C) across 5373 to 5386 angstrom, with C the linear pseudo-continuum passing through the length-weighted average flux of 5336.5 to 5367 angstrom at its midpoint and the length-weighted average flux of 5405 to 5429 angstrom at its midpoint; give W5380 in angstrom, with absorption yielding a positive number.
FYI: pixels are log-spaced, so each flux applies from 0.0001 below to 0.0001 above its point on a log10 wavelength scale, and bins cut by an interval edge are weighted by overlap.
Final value 0.9 angstrom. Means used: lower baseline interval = 7.9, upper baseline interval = 7.82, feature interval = 7.33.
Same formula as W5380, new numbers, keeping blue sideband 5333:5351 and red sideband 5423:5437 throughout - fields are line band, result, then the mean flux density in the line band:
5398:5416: 0.9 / 7.71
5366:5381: 1.0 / 7.41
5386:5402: -0.2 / 8.13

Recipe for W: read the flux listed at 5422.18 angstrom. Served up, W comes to 8.201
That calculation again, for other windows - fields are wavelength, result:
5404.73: 7.811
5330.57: 7.413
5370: 7.506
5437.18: 8.339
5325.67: 7.898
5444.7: 7.864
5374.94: 7.215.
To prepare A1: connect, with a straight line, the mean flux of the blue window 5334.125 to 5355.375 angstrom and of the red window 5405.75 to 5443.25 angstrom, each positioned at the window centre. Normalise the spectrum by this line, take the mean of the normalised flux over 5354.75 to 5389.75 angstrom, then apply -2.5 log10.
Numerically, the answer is 0.02 mag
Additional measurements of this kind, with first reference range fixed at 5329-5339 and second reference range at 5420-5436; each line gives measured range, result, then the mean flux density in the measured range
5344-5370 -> -0.02 mag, 7.91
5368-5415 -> 0.04 mag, 7.7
